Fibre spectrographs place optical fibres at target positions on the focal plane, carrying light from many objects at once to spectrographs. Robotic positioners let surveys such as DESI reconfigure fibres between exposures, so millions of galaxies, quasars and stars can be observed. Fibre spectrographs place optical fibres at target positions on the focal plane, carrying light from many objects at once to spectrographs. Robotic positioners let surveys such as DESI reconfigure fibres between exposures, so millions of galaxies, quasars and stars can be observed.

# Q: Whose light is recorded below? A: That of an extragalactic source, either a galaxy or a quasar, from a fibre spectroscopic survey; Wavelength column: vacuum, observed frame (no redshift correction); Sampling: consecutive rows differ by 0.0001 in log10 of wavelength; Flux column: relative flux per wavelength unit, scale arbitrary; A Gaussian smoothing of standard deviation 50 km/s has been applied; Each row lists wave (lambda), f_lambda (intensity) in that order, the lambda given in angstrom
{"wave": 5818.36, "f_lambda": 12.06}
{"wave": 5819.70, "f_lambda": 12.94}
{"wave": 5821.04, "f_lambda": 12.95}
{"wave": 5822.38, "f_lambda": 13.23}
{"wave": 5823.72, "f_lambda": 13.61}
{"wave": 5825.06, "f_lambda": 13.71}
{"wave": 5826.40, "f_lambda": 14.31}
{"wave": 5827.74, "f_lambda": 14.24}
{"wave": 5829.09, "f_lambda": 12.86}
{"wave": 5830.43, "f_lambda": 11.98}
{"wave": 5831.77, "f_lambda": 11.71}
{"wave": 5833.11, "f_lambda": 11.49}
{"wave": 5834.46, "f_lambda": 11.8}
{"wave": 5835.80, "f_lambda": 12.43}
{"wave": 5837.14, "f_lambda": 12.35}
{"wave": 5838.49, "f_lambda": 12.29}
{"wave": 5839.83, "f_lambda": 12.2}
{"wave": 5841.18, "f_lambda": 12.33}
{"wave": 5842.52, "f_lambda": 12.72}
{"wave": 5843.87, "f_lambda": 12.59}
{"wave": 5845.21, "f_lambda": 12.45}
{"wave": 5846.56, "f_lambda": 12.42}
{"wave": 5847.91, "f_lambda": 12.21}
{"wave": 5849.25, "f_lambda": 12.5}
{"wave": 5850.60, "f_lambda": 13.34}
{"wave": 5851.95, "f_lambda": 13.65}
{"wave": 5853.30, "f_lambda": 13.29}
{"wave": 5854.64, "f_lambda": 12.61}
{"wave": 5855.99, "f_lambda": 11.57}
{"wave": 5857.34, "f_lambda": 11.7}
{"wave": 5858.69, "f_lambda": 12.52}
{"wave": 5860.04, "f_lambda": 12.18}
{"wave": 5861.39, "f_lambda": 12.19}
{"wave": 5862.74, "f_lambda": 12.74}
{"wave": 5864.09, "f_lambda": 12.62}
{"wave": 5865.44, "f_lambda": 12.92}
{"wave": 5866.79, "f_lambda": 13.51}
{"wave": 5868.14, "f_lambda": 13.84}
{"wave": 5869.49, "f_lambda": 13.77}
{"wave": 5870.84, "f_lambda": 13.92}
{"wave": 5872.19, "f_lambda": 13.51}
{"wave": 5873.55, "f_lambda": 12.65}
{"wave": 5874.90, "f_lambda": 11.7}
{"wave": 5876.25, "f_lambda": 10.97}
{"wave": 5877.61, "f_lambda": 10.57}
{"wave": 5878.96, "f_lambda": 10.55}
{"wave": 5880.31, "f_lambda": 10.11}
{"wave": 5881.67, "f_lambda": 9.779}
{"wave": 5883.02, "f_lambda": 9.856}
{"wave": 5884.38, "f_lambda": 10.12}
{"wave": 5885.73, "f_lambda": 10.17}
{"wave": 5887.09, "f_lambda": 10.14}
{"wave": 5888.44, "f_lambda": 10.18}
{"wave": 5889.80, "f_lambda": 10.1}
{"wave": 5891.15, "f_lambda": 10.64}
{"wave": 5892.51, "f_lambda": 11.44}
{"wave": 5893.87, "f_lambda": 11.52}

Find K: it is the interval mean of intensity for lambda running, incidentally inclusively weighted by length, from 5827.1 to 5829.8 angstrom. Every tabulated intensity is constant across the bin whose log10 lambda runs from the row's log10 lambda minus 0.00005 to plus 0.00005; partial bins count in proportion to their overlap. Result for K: 13.5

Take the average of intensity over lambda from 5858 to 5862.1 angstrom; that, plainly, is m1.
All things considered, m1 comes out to 12.3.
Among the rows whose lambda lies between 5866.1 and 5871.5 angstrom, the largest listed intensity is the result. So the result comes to 13.92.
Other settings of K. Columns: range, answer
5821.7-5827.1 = 13.7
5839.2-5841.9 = 12.3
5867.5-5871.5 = 13.9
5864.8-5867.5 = 13.2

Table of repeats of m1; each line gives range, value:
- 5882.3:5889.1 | 10.1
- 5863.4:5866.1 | 12.8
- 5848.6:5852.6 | 13.1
